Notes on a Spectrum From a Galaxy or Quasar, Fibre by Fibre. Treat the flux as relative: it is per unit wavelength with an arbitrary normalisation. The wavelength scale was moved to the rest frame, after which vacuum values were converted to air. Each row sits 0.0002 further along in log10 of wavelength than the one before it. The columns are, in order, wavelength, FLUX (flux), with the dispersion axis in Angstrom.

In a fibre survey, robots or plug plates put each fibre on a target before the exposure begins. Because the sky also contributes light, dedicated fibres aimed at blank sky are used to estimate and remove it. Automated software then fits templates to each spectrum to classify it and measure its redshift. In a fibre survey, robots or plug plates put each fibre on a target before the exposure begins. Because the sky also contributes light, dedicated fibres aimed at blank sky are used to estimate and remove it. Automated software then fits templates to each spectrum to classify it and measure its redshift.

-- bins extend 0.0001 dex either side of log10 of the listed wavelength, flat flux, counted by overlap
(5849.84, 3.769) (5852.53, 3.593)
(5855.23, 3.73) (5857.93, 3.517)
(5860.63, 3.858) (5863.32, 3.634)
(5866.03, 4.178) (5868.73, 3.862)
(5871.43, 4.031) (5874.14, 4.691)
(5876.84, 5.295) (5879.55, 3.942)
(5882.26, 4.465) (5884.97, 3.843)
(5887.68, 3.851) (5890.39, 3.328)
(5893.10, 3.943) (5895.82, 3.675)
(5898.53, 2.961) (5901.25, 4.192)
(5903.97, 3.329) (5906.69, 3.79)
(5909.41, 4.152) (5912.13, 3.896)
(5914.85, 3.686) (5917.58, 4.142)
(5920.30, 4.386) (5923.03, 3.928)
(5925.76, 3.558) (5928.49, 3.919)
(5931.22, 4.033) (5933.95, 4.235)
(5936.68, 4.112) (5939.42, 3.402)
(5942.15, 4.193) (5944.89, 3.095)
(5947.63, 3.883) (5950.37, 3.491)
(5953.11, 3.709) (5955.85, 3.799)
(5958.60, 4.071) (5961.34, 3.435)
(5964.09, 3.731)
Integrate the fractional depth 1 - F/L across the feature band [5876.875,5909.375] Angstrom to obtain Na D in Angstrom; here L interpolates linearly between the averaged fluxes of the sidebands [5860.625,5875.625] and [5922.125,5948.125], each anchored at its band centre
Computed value 1.2 Angstrom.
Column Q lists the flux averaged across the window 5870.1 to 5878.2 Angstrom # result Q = 4.67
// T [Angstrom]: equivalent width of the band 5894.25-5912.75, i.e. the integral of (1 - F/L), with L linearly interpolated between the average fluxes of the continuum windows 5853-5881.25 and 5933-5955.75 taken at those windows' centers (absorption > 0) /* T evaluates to 1.0 Angstrom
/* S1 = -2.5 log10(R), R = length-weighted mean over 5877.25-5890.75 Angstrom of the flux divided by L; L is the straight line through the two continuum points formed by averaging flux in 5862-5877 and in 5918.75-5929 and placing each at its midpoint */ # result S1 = 0.03 mag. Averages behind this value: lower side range 4.2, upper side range 3.95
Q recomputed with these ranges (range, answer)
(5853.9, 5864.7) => 3.68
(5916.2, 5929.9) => 3.99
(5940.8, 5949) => 3.72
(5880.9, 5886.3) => 4.15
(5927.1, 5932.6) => 3.98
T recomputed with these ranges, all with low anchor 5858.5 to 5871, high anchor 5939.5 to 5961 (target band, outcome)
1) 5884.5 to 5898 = 0.5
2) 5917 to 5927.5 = -0.6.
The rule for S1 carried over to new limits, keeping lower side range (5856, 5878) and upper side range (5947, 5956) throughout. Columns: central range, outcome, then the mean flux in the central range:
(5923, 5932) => -0.01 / 3.84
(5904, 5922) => -0.02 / 3.96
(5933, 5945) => -0.03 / 3.87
